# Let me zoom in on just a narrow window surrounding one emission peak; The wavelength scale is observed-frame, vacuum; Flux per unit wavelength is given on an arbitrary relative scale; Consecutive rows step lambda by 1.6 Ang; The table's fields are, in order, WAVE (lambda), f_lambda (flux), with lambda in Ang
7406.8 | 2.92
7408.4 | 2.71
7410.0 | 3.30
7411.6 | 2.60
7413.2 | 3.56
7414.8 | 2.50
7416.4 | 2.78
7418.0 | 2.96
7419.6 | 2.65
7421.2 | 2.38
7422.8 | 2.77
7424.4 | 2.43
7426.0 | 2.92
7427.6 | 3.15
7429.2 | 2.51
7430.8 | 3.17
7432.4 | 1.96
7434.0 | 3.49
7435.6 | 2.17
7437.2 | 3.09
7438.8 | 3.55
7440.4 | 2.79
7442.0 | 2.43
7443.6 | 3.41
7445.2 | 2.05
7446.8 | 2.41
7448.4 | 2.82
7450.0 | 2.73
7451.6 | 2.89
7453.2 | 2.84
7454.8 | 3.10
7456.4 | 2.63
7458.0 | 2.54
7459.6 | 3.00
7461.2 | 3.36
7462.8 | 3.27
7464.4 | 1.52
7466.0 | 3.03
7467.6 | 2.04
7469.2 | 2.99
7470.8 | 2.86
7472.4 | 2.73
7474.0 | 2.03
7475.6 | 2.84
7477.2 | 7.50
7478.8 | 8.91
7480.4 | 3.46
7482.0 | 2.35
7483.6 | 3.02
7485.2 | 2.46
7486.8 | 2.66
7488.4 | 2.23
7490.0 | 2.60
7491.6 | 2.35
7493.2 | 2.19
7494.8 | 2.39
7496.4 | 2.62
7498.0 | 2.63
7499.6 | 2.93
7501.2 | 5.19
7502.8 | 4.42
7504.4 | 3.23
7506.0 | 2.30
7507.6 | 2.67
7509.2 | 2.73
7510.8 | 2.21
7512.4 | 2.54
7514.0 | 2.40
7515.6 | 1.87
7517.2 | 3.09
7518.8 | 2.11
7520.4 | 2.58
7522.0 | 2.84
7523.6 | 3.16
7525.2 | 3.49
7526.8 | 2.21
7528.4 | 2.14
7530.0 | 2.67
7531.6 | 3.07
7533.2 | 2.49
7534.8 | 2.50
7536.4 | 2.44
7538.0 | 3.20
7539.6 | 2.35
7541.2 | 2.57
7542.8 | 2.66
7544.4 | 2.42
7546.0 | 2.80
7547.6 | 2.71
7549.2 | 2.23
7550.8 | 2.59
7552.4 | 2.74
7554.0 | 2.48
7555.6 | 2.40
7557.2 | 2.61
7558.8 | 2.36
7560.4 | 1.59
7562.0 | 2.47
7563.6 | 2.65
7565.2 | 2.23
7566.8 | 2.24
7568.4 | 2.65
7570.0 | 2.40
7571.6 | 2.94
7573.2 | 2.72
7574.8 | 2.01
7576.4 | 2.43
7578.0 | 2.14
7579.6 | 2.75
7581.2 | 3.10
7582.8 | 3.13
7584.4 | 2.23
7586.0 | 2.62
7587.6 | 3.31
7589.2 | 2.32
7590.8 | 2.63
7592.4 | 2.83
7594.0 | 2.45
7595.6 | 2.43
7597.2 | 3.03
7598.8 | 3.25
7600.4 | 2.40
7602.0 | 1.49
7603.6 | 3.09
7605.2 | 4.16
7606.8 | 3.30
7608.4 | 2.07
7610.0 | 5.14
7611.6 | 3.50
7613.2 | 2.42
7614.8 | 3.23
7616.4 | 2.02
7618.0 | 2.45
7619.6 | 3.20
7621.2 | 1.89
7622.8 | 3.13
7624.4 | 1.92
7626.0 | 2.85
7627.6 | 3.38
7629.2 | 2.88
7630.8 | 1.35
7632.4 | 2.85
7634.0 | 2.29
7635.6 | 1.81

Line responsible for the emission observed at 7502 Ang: [N II] 6583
